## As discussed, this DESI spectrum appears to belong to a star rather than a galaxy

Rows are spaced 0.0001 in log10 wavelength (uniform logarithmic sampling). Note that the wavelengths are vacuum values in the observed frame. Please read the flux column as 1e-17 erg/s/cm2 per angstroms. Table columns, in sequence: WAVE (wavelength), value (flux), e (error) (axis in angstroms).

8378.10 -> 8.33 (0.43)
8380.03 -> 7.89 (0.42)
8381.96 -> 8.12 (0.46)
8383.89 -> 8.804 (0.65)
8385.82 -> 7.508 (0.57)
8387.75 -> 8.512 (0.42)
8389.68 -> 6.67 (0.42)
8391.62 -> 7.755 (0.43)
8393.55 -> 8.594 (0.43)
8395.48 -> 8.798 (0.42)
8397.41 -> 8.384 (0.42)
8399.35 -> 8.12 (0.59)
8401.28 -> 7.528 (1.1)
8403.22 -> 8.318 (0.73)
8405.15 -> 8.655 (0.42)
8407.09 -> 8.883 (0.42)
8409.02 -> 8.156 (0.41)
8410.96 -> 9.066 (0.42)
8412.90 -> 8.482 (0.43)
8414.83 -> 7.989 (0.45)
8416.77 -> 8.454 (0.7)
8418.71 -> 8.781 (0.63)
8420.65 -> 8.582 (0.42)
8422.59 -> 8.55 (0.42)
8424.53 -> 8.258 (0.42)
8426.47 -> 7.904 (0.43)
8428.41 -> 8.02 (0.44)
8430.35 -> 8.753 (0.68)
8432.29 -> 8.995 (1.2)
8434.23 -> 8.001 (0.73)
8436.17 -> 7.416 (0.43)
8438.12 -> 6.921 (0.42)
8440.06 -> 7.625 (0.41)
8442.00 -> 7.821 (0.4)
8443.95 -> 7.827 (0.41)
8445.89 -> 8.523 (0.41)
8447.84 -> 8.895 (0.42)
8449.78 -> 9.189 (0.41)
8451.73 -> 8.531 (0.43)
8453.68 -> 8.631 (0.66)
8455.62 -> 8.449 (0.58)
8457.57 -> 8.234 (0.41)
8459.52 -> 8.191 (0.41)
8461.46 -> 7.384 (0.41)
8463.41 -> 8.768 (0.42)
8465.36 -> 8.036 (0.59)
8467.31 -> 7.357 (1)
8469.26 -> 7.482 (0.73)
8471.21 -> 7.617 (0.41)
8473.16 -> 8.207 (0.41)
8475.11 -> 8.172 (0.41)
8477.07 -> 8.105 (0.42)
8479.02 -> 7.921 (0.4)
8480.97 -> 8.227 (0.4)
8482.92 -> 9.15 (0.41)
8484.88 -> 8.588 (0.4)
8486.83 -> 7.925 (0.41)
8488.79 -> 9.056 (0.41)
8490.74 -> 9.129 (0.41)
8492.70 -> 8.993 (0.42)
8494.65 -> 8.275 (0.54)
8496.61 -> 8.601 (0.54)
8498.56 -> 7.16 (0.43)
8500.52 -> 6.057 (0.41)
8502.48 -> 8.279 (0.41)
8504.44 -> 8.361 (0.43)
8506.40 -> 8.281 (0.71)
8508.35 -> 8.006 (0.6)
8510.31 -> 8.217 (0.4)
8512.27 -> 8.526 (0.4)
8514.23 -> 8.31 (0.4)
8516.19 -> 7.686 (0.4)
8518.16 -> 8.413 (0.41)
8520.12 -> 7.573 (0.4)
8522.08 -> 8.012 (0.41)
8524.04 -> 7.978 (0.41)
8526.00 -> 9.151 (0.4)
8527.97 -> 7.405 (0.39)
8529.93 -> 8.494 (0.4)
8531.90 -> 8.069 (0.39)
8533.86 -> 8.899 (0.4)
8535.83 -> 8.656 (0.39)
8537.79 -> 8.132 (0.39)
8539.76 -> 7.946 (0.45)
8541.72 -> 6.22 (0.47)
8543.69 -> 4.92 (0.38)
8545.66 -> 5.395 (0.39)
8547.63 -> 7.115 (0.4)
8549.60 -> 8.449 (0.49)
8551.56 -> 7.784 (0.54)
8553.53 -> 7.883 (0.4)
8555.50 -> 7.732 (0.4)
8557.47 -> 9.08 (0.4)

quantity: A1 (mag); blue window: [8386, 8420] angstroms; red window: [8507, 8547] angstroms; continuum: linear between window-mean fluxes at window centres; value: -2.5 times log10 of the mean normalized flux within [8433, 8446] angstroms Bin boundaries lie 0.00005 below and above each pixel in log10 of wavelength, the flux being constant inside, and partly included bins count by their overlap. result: 0.06 mag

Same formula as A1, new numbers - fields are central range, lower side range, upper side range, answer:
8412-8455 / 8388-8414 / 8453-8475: -0.02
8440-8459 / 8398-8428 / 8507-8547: -0.03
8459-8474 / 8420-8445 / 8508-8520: 0.03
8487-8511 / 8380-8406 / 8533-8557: -0.07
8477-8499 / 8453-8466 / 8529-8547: -0.07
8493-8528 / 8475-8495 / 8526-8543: 0.03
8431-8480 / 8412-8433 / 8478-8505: 0.03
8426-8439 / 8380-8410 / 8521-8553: 0.00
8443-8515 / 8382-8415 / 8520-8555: -0.04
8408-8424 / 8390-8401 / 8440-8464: -0.03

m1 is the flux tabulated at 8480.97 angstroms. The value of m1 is 8.227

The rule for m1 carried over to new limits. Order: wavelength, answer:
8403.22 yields 8.318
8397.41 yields 8.384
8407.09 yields 8.883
